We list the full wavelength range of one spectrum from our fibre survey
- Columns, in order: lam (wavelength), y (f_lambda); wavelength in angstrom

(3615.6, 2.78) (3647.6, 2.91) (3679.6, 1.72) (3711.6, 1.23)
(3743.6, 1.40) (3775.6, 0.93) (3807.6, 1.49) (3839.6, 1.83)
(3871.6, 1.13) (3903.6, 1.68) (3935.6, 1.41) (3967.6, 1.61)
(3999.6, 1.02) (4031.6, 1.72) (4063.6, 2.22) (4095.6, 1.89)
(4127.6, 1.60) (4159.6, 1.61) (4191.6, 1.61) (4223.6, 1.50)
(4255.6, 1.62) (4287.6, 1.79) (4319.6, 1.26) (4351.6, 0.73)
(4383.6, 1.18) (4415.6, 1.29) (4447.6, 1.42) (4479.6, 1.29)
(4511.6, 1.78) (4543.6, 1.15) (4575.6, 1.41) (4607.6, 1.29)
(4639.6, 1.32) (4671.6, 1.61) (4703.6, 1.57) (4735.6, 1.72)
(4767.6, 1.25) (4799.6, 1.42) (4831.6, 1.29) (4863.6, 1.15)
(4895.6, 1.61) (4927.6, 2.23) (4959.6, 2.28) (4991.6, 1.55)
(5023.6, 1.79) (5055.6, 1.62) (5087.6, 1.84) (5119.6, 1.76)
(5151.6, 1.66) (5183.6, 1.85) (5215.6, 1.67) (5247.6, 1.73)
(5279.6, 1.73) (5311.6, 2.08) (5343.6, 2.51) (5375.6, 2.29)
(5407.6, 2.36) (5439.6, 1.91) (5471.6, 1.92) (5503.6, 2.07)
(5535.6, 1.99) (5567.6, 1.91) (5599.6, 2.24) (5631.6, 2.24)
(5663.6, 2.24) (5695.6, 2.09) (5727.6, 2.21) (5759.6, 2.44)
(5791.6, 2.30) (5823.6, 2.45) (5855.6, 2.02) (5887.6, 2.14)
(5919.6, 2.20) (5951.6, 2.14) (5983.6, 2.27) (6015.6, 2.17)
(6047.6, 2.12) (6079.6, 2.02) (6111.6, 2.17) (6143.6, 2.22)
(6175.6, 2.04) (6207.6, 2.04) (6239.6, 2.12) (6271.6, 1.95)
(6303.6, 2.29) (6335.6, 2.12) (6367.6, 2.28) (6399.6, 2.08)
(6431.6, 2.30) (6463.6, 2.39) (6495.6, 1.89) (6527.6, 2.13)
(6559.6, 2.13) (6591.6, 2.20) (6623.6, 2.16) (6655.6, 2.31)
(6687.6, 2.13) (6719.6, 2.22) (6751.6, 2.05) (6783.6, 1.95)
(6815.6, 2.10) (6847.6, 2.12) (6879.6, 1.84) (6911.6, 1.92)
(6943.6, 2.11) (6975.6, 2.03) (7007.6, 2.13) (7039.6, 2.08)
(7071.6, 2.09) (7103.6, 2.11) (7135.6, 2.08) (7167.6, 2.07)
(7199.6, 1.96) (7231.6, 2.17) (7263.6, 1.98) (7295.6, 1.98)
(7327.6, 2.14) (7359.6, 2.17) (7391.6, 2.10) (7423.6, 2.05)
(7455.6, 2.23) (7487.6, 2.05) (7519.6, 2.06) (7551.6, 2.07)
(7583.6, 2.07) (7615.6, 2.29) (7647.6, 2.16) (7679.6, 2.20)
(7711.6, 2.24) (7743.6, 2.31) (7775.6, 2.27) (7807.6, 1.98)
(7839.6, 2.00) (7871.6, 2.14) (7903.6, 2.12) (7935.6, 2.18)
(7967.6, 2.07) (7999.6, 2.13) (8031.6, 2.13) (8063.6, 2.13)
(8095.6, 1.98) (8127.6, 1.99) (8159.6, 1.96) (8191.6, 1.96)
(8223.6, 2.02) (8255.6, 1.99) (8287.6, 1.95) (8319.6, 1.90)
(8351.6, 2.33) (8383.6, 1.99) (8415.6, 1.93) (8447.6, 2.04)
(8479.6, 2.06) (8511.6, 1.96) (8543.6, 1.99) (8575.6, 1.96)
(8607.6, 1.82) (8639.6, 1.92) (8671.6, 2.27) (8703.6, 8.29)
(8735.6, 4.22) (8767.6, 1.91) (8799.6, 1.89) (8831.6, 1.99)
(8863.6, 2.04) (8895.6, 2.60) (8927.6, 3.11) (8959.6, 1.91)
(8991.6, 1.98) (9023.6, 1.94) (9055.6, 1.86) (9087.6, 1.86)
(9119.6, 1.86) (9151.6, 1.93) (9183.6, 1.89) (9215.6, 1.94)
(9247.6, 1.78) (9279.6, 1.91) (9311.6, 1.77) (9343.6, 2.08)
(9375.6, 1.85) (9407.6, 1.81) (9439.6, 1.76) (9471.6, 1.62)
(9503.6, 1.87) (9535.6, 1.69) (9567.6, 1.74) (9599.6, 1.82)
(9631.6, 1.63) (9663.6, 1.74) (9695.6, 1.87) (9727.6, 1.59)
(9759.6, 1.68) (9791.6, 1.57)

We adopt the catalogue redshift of 0.326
